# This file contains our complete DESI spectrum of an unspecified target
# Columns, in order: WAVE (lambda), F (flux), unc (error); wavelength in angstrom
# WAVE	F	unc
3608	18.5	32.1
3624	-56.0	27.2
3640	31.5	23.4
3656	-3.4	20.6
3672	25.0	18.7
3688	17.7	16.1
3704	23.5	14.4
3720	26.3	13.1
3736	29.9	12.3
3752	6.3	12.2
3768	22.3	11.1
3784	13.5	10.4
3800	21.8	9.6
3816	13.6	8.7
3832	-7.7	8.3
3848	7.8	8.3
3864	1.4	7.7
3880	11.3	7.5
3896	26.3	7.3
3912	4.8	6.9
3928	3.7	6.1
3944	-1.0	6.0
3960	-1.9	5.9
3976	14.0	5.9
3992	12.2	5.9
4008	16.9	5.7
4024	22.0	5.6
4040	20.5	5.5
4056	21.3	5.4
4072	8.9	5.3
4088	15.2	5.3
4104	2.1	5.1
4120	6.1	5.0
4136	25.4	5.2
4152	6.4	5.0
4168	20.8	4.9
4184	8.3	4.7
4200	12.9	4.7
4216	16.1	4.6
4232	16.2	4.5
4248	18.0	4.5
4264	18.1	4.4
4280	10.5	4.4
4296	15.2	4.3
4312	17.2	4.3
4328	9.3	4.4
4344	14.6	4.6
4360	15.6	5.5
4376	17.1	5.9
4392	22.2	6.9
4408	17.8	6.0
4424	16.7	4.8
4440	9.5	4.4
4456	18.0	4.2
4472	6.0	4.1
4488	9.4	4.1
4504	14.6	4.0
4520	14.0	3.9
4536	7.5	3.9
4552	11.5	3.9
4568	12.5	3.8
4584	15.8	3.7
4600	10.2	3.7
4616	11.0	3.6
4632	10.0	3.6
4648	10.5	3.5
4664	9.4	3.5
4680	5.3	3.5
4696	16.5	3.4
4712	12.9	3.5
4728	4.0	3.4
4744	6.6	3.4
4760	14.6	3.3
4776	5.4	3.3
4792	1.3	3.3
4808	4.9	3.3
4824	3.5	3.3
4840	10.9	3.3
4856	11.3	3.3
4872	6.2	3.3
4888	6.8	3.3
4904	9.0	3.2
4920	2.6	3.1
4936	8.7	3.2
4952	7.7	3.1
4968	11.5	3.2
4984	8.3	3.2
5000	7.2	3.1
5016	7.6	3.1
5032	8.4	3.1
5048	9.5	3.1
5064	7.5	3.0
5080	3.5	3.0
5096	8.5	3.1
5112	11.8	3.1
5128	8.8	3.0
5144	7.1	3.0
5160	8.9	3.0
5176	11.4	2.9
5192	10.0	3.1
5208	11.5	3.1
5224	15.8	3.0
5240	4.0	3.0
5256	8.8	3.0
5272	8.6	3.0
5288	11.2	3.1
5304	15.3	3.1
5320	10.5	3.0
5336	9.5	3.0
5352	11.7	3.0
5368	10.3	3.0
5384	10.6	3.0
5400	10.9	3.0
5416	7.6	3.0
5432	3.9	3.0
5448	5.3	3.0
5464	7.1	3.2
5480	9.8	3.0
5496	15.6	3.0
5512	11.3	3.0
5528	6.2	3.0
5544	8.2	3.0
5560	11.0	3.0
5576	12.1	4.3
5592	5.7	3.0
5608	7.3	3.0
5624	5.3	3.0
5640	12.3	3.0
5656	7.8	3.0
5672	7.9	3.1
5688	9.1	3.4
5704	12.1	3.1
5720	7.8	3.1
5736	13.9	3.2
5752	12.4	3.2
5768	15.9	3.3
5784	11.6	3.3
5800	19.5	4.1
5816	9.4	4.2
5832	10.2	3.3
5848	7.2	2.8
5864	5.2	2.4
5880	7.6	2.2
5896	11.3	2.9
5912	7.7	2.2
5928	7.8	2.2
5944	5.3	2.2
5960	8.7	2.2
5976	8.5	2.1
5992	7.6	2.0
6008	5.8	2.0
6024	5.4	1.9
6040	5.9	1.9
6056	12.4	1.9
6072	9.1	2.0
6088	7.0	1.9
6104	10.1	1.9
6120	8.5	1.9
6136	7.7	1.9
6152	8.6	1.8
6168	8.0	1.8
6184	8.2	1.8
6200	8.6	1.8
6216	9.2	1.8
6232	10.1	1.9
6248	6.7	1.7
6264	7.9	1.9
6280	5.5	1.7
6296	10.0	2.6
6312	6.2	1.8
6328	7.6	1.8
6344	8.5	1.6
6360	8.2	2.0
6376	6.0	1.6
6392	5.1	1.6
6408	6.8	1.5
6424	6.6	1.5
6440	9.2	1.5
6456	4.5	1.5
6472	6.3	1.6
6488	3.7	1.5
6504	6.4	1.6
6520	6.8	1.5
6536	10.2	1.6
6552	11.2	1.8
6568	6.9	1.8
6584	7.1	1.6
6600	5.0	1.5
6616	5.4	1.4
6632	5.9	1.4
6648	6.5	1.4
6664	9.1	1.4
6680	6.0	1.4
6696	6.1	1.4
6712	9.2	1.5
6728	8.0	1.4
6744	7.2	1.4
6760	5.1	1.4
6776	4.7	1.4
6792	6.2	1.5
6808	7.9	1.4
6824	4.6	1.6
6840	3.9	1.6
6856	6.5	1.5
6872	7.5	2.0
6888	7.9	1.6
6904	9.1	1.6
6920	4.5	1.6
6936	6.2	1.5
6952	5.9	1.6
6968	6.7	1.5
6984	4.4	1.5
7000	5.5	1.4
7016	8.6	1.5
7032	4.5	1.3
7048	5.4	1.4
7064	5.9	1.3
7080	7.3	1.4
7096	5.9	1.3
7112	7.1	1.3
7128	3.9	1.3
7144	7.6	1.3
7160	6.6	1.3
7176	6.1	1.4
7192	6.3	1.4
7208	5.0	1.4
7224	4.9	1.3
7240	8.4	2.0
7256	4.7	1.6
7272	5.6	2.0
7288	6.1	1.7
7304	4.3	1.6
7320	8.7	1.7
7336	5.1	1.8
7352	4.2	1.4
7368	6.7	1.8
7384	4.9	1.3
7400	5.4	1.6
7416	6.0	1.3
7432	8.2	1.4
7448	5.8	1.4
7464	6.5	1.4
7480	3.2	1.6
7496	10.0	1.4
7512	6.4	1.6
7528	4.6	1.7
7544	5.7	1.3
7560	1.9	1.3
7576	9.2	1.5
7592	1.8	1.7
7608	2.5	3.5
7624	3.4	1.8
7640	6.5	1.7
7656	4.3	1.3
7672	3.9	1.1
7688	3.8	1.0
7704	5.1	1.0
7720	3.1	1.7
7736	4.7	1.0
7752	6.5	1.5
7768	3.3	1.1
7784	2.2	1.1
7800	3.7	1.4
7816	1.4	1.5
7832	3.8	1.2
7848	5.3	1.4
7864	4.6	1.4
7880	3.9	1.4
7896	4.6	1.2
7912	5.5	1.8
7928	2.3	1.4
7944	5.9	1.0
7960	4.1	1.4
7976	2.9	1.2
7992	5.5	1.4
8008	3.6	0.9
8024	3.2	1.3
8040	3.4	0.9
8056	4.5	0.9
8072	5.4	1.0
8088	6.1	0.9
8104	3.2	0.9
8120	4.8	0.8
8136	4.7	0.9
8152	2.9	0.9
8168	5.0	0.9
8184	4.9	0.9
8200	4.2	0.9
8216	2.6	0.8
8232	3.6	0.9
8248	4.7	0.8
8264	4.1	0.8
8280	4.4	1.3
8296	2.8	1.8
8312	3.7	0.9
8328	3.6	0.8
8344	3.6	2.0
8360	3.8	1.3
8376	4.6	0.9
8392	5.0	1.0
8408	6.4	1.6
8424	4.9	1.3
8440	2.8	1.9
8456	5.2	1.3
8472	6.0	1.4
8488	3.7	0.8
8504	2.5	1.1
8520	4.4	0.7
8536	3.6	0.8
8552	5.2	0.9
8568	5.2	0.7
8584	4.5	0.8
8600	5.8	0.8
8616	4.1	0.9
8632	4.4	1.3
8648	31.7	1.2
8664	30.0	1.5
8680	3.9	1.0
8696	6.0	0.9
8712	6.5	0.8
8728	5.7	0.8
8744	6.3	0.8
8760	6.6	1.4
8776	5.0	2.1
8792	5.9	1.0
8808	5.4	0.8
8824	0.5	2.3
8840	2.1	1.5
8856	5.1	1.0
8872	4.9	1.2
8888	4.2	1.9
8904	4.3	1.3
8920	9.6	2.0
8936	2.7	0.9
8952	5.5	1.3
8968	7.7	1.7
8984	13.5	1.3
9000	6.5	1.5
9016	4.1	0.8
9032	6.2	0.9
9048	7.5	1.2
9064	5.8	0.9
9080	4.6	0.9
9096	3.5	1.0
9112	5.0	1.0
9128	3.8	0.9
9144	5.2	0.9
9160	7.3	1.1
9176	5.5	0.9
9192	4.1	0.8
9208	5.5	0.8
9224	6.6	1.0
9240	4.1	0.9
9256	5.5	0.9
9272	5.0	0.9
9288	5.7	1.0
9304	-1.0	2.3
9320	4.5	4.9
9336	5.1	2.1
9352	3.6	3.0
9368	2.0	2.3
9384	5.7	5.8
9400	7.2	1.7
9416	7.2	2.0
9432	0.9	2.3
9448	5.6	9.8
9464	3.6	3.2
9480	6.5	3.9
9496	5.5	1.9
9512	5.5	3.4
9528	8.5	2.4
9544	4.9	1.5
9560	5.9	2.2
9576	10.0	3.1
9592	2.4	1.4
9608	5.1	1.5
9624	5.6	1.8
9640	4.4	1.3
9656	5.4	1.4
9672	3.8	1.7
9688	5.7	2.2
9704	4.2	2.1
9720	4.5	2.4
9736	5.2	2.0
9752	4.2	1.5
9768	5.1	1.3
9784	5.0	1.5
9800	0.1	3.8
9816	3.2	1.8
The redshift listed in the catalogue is 1.321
